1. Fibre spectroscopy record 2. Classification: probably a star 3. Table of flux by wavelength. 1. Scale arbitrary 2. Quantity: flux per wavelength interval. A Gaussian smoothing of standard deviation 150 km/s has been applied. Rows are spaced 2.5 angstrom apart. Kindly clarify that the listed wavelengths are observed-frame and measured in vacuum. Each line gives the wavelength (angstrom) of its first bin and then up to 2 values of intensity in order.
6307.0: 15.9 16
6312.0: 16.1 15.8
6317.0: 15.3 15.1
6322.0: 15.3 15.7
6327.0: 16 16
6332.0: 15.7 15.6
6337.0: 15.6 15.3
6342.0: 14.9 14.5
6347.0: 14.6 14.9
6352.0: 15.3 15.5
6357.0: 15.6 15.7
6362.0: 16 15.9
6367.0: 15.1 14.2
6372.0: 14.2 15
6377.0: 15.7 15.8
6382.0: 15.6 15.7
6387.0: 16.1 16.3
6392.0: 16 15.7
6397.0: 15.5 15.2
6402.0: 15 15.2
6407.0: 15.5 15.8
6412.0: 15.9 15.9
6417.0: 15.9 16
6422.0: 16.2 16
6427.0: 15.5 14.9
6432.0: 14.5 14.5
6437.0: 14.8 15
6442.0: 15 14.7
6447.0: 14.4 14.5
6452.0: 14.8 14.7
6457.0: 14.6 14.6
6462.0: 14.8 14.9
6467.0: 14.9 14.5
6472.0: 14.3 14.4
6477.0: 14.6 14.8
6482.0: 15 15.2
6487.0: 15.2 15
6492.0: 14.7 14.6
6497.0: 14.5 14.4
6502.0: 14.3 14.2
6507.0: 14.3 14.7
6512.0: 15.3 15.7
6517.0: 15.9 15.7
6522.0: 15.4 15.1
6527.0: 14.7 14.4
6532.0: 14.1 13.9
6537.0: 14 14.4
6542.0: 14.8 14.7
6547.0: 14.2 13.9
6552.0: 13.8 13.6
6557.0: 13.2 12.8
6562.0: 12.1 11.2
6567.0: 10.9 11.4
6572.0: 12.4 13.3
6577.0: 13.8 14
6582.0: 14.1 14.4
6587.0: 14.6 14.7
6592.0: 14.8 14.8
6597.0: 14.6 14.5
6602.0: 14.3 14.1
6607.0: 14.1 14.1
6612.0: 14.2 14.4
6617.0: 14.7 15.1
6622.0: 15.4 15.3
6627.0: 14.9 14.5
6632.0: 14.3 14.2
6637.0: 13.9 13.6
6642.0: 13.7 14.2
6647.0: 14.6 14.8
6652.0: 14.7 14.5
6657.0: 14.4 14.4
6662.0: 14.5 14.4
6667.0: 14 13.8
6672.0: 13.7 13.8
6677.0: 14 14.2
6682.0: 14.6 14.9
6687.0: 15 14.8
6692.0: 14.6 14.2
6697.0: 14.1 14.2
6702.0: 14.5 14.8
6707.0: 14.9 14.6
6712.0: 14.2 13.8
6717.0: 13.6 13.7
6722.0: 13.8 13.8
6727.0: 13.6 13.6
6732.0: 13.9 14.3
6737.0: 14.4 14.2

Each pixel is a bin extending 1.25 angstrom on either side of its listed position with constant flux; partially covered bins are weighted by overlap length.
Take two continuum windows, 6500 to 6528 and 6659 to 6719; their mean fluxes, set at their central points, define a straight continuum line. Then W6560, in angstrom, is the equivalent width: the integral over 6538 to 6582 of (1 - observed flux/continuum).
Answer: 4.7 angstrom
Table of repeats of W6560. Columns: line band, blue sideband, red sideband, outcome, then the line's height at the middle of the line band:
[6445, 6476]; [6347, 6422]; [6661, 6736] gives 1.19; 15.2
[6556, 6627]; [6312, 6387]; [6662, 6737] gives 3.44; 14.6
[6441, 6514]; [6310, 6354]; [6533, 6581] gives -3.43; 14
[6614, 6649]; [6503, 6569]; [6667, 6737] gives -0.87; 14.1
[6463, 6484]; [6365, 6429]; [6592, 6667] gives 0.69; 15.2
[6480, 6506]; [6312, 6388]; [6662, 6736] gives 0.34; 14.9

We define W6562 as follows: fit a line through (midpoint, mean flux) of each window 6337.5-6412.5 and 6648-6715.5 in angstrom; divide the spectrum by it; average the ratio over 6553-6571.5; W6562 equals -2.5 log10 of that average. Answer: 0.21 mag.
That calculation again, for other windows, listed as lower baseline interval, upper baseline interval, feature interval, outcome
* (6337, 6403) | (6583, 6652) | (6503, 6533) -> -0.01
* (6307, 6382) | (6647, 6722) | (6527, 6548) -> 0.03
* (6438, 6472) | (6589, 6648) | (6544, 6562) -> 0.07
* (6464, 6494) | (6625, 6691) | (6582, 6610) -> 0.00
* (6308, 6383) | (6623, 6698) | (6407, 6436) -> -0.03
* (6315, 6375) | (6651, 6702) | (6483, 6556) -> 0.01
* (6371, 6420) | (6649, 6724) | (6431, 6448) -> 0.05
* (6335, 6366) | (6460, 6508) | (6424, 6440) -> 0.00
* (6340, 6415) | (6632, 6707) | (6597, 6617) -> 0.02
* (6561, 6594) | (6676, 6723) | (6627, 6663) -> -0.04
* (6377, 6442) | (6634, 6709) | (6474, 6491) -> 0.02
